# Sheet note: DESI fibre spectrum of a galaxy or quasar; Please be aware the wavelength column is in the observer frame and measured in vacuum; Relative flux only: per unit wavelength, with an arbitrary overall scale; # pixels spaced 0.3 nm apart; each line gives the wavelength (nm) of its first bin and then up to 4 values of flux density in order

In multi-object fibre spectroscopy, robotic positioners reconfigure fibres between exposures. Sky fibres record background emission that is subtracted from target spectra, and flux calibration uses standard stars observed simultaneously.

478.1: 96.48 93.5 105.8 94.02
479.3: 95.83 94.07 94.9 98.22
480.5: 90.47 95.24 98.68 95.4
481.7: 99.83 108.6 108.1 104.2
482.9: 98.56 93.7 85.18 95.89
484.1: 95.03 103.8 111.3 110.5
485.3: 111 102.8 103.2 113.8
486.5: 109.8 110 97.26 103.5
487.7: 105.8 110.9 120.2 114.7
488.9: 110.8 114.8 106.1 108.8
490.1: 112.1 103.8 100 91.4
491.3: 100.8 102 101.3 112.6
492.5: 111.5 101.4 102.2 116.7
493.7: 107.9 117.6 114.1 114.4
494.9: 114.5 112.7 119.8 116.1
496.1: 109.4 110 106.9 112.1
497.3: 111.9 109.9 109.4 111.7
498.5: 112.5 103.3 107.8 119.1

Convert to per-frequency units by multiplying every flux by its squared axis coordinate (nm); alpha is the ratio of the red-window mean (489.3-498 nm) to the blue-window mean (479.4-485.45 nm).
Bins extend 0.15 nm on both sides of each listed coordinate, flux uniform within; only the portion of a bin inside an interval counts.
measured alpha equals 1.1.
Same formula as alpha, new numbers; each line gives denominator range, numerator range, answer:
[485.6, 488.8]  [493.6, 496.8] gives 1.08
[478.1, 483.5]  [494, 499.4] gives 1.22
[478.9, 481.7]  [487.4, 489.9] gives 1.20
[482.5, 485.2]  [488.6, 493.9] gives 1.10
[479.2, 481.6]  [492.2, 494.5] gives 1.22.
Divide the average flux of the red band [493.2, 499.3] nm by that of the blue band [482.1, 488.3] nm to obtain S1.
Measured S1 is 1.1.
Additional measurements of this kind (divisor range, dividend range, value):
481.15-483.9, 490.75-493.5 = 1.05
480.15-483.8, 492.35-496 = 1.15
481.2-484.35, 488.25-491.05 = 1.10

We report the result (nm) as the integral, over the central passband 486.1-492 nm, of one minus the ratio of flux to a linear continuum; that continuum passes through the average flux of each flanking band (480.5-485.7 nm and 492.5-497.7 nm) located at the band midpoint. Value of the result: -0.05 nm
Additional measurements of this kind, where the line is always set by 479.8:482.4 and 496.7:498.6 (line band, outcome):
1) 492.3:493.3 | 0.01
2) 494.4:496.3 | -0.09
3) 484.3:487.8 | -0.16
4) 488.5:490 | -0.09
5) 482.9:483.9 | 0.08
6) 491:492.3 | 0.05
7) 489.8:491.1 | 0.03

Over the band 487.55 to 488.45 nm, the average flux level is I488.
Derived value 112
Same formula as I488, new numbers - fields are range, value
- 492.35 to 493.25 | 105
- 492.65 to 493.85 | 107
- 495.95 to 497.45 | 110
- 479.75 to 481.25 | 95.5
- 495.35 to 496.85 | 112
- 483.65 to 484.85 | 102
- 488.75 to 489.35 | 113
